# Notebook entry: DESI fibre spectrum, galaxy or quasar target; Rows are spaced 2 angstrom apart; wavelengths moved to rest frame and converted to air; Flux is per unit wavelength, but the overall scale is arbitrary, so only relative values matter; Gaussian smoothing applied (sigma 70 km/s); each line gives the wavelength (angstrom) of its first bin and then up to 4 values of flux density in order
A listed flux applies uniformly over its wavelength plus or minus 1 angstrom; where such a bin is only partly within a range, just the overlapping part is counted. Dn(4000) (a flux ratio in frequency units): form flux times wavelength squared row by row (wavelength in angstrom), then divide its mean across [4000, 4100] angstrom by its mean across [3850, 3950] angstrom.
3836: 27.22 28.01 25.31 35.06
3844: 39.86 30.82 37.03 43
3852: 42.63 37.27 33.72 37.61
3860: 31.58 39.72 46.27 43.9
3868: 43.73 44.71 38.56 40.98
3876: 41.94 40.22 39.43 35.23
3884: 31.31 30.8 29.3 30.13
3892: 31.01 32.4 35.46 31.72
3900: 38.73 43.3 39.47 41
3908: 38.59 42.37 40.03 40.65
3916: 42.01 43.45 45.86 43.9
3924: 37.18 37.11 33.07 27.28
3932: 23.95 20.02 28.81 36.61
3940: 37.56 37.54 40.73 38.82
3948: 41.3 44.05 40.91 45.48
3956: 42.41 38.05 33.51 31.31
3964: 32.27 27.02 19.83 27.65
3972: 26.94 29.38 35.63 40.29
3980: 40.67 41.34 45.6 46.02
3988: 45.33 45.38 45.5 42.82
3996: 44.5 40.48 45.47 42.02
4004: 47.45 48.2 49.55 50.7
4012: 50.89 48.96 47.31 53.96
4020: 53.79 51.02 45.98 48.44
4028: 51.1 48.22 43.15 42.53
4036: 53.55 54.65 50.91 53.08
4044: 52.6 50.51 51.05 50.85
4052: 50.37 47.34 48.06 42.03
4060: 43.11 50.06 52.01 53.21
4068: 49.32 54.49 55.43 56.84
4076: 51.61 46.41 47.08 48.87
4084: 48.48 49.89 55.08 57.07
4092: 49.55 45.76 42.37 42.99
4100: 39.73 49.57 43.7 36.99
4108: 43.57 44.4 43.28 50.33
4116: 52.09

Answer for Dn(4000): 1.42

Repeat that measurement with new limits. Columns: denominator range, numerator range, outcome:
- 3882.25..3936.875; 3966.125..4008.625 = 1.18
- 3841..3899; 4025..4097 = 1.48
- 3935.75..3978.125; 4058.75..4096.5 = 1.52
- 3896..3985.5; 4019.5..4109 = 1.42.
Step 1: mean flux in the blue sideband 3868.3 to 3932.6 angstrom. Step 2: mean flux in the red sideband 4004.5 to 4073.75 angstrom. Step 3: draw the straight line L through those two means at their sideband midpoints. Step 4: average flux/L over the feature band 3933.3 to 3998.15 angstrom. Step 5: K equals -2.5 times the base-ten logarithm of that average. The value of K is 0.16 mag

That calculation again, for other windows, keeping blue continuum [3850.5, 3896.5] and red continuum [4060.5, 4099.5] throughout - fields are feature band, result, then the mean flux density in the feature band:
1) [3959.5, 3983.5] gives 0.32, 32.4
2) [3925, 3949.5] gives 0.22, 33.8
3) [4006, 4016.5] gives -0.08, 49.5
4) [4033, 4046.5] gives -0.08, 51.1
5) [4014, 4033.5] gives -0.05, 49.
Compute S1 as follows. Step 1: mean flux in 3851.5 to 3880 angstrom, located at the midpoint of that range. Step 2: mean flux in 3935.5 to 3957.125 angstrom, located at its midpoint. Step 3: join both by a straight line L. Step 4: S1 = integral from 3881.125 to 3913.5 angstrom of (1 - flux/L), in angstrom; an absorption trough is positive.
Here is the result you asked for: 3.41 angstrom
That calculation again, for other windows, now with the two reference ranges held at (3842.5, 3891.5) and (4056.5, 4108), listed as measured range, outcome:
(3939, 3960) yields 0.8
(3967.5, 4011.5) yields 2.6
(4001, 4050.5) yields -4.3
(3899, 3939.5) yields 3.1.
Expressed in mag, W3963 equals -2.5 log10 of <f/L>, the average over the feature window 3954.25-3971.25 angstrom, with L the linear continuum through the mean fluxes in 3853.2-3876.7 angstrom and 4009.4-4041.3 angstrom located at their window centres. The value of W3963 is 0.39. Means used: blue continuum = 40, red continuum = 49.7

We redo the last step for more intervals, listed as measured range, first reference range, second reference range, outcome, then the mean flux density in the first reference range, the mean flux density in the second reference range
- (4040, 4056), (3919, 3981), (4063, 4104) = -0.11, 35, 49.6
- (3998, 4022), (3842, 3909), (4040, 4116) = -0.09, 37.6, 48.6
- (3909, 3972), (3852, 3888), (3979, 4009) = 0.17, 38.5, 44.7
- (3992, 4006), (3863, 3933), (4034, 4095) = 0.03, 37.9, 50.5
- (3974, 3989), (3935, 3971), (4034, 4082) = -0.04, 35.8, 50.4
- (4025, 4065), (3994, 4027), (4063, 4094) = 0.01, 47.9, 51.5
